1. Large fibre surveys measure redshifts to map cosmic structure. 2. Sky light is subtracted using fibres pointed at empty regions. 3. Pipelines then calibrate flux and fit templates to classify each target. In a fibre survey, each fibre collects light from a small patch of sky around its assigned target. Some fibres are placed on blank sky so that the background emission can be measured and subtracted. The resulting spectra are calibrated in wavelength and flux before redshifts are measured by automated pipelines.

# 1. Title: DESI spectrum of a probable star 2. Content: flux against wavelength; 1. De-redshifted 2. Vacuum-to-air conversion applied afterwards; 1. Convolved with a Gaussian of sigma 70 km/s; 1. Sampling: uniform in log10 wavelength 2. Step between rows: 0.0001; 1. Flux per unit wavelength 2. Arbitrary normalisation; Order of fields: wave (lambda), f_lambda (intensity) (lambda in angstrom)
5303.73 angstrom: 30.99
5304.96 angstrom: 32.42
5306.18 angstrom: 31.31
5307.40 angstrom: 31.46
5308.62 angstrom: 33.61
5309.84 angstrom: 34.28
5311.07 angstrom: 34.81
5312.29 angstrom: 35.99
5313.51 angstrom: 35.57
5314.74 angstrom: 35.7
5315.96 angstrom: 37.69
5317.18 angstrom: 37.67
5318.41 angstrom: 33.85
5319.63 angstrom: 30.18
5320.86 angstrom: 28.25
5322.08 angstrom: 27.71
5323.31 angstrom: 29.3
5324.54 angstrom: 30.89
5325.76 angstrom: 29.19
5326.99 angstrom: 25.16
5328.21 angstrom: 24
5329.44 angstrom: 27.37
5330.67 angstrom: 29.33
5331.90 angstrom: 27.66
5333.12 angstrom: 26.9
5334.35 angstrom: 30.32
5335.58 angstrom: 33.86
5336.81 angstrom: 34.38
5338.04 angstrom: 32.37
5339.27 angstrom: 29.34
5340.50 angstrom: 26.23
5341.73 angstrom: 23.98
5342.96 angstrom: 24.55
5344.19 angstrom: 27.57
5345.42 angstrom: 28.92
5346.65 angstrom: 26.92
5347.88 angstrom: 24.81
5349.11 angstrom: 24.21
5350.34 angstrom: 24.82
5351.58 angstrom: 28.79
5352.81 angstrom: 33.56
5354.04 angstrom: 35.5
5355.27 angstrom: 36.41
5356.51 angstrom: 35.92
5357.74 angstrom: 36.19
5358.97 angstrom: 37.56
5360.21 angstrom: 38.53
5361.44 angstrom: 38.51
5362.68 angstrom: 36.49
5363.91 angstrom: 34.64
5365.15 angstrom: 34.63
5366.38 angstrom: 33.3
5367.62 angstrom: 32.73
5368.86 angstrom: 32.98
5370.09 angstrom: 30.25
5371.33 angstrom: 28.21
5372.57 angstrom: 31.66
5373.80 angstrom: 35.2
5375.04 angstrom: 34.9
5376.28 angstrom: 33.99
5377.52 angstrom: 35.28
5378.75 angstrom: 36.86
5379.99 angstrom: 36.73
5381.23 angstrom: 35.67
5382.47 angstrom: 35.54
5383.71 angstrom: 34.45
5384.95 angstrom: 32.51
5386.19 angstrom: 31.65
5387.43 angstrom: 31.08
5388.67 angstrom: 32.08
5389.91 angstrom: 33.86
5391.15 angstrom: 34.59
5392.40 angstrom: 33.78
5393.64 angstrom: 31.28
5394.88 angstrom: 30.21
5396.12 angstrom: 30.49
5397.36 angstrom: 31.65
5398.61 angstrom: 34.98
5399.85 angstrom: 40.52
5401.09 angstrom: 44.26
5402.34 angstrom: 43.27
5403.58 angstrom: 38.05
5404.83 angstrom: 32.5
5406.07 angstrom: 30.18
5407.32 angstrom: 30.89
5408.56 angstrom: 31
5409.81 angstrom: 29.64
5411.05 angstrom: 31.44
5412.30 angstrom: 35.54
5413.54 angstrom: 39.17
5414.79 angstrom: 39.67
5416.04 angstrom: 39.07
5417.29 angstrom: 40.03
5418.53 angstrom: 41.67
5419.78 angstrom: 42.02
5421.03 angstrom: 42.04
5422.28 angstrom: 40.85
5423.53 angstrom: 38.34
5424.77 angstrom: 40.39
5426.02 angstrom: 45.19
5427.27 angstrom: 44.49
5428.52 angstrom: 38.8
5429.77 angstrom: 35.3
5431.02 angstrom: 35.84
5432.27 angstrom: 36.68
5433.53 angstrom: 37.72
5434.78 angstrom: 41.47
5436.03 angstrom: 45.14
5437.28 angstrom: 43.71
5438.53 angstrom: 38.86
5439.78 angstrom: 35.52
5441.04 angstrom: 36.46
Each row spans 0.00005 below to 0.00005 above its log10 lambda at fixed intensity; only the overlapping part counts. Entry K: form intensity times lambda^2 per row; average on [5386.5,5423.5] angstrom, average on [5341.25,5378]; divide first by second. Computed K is 1.13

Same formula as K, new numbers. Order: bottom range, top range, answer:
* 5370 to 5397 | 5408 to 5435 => 1.17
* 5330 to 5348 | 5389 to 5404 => 1.27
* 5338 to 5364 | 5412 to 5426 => 1.33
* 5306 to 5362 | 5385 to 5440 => 1.22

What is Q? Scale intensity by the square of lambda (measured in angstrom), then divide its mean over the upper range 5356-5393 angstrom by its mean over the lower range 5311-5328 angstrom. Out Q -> 1.1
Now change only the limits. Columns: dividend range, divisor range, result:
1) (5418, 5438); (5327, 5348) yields 1.49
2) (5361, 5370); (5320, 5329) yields 1.26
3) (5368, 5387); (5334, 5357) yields 1.15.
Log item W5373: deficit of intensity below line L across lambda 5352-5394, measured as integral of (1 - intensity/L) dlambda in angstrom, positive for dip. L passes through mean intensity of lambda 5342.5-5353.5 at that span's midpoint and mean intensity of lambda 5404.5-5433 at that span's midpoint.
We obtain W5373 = -4.91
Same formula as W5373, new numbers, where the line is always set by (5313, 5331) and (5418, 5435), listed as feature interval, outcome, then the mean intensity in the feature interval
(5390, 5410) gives 1.78 angstrom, 34.3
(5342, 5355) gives 1.98 angstrom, 28.1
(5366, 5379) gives 0.79 angstrom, 33.1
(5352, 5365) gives -0.82 angstrom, 36.2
